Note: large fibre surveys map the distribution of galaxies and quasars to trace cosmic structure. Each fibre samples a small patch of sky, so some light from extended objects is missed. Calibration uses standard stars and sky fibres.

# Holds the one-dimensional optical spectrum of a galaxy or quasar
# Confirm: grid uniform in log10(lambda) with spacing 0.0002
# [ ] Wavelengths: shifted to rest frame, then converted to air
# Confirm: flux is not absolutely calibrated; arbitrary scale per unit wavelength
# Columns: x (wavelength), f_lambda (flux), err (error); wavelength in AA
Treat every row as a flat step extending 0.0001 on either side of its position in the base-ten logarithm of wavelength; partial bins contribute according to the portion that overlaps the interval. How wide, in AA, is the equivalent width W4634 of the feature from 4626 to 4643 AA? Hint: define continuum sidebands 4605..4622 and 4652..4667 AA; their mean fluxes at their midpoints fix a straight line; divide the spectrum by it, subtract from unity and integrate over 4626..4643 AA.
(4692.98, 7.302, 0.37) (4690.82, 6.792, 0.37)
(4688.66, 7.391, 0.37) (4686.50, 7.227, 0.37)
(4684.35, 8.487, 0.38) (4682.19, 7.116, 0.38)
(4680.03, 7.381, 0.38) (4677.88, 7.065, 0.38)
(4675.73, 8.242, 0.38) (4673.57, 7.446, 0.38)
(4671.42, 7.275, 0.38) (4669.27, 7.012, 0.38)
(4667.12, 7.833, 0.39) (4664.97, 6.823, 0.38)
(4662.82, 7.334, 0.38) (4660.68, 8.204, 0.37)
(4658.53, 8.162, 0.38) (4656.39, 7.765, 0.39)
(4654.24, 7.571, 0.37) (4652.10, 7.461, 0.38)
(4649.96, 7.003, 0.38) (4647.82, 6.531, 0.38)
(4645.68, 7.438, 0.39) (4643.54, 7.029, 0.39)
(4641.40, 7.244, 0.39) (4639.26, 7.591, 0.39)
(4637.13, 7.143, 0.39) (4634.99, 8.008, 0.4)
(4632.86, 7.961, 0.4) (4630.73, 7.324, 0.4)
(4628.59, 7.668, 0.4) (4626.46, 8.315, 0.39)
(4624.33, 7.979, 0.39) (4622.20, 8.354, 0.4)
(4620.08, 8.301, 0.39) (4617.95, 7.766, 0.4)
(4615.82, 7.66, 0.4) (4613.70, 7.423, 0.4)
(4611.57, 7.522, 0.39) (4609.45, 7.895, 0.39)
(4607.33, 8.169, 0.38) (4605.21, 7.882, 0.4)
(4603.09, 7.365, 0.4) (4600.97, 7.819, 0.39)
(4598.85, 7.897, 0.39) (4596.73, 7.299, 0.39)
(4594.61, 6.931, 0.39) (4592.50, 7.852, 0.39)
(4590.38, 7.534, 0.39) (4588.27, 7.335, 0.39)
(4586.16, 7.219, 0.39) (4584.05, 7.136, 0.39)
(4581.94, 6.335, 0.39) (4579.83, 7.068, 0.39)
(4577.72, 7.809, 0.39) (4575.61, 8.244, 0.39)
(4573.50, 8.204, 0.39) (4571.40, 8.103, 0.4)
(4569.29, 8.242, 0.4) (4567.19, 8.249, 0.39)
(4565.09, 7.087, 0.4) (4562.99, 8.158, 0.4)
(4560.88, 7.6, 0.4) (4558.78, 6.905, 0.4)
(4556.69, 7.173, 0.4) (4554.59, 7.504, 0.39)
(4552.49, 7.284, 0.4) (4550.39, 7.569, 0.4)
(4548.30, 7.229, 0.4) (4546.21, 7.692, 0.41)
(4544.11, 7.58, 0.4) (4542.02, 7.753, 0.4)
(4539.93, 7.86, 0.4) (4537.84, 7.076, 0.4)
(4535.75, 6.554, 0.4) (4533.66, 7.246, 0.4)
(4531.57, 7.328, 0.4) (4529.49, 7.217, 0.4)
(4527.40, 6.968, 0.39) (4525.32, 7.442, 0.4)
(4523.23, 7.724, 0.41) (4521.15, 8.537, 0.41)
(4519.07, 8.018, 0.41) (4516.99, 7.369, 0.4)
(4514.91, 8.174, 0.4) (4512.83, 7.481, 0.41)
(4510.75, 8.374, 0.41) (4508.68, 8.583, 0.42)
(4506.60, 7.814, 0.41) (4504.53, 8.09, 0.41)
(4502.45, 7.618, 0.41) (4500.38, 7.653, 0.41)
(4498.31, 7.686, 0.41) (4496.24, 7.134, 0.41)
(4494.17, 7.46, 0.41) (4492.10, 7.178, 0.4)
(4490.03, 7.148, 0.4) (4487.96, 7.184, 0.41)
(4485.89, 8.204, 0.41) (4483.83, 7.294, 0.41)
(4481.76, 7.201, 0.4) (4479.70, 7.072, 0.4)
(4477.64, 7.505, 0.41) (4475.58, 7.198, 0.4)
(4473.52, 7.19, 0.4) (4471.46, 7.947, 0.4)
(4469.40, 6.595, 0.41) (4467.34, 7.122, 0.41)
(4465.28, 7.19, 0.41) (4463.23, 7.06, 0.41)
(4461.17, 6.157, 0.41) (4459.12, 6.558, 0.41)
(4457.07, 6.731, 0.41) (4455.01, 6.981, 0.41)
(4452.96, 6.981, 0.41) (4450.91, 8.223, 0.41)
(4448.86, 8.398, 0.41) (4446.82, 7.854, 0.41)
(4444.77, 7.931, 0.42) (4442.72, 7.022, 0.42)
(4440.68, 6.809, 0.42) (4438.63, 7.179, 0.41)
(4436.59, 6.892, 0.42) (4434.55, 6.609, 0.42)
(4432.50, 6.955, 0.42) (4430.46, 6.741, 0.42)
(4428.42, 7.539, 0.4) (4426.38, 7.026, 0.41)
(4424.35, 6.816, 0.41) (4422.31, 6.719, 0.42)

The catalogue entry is 0.3 AA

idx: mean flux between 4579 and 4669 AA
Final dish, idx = 7.55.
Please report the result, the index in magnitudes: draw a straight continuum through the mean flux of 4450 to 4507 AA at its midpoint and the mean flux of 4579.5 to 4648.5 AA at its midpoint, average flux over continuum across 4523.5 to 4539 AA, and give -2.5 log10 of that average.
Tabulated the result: 0.04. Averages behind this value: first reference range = 7.28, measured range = 7.15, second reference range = 7.56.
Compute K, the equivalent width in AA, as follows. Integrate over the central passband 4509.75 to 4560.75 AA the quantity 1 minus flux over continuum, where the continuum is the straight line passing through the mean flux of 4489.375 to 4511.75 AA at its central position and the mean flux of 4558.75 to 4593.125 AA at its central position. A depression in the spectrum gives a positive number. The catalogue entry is 1.1 AA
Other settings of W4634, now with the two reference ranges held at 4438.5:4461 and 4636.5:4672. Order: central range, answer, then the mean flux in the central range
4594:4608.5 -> -0.56 AA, 7.64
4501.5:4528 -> -2.00 AA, 7.88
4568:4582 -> -0.90 AA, 7.82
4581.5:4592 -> 0.22 AA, 7.2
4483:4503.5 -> -0.40 AA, 7.46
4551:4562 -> 0.05 AA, 7.3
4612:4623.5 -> -0.80 AA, 7.88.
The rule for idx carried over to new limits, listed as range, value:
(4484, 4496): 7.4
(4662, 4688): 7.44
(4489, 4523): 7.77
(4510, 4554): 7.54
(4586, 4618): 7.6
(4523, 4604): 7.47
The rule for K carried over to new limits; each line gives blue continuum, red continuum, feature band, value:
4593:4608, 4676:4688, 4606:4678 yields -0.45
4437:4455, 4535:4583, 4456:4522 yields 0.54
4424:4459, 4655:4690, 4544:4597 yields -0.86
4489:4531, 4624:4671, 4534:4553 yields 0.60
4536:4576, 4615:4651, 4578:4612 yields 0.69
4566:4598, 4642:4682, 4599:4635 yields -1.65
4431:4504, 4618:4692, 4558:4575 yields -1.00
